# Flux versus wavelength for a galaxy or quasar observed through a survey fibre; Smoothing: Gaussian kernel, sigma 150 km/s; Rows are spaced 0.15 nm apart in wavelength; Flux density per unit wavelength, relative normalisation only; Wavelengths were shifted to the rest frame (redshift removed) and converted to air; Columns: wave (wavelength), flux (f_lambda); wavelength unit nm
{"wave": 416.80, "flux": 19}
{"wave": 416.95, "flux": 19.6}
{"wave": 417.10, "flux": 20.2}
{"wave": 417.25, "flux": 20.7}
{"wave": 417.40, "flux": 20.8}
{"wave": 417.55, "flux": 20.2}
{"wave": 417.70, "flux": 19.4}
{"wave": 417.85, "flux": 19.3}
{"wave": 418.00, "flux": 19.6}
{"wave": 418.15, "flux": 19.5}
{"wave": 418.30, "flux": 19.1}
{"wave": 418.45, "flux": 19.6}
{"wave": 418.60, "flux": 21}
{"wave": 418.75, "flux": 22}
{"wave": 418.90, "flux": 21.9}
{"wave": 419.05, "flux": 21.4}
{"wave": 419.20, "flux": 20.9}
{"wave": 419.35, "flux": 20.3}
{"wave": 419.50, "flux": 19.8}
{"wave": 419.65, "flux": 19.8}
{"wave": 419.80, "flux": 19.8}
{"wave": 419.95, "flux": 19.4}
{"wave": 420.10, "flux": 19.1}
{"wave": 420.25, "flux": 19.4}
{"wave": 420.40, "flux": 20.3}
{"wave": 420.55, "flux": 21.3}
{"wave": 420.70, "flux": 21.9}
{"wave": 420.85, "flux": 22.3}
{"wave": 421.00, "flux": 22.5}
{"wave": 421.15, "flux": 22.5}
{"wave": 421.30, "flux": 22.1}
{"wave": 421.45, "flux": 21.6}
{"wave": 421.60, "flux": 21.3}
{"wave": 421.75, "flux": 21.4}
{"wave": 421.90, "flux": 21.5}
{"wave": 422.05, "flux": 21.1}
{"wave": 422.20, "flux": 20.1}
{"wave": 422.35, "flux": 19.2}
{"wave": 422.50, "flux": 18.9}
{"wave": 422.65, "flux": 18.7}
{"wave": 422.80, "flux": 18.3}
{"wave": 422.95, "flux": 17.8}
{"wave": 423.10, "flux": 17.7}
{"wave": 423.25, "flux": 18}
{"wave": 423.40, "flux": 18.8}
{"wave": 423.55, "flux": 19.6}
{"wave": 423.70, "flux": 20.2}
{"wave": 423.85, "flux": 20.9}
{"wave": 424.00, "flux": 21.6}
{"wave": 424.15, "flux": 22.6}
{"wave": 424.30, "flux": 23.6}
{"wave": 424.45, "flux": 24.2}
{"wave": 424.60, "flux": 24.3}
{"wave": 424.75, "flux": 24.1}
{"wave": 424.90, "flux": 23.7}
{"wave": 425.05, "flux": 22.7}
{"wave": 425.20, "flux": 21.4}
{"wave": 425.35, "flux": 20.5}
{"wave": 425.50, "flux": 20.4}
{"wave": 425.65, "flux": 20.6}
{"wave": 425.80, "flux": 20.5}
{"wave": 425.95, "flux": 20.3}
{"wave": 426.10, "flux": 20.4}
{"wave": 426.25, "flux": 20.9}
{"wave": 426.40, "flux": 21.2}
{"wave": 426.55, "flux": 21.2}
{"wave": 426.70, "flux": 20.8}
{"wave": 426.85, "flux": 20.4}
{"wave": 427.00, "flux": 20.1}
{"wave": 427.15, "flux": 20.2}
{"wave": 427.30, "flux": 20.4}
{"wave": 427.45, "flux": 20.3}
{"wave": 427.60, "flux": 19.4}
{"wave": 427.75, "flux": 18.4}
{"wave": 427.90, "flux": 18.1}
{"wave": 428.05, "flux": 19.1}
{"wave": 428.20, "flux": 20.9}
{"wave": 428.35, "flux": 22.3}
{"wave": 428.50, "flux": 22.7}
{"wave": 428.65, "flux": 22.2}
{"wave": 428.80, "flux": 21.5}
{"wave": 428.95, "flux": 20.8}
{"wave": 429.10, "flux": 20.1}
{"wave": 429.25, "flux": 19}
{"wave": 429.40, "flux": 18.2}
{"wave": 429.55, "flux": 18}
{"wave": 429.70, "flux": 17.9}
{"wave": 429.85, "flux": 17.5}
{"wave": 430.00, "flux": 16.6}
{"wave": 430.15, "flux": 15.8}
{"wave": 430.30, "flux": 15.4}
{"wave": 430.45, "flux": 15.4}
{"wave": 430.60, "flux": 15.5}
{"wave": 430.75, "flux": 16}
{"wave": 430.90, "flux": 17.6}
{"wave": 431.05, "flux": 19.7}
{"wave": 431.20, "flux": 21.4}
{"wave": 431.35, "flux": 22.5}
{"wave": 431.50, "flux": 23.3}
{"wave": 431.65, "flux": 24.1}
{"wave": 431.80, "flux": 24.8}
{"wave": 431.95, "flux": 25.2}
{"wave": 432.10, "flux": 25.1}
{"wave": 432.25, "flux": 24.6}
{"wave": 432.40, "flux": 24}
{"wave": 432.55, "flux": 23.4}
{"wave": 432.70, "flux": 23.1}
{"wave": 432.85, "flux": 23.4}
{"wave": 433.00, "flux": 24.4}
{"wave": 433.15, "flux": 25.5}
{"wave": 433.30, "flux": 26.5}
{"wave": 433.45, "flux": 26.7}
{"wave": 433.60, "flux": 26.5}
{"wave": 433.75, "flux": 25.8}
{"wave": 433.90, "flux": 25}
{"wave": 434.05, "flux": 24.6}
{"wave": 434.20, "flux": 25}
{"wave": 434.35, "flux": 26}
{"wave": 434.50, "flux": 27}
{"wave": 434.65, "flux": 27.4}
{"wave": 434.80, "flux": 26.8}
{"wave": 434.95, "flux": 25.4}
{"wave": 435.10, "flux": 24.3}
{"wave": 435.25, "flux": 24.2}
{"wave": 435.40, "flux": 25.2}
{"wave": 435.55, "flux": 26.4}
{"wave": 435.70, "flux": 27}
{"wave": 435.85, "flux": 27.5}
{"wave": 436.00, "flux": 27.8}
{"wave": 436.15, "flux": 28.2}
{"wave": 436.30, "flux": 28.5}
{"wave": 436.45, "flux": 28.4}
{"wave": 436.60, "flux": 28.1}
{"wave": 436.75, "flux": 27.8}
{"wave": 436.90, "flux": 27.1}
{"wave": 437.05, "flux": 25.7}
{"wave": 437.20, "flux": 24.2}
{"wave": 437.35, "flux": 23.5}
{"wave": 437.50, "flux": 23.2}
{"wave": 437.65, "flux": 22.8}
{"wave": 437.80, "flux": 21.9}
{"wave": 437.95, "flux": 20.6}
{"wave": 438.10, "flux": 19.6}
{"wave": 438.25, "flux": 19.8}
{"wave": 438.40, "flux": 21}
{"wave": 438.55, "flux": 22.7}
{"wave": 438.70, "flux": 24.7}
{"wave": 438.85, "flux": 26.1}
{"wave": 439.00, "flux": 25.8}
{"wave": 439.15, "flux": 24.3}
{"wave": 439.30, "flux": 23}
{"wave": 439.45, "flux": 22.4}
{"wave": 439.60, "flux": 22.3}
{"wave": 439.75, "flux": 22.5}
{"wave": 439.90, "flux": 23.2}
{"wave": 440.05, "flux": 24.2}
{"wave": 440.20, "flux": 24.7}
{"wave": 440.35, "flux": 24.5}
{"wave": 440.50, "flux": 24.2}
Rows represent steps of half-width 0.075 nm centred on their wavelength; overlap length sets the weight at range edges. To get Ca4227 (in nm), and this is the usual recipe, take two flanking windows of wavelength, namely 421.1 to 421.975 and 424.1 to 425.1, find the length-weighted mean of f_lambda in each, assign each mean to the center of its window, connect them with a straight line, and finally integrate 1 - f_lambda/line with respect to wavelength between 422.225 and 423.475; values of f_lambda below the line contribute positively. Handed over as 0.22 nm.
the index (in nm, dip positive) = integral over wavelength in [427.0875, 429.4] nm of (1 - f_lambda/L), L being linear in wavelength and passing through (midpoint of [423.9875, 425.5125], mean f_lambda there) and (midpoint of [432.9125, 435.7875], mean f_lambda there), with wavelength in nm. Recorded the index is 0.35 nm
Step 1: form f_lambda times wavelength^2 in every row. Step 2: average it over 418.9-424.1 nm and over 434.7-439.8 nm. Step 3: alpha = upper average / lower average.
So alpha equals 1.31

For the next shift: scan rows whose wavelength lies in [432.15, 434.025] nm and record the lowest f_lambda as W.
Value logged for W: 23.1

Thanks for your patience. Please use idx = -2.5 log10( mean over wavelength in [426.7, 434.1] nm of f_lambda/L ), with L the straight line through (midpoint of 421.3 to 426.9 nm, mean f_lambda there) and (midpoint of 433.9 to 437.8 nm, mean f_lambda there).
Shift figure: 0.119 mag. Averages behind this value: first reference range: 20.8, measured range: 21.2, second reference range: 26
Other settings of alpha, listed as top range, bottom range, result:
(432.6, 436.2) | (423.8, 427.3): 1.25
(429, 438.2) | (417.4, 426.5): 1.19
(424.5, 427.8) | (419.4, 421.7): 1.04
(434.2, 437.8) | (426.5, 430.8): 1.41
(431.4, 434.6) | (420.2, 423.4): 1.29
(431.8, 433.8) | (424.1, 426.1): 1.17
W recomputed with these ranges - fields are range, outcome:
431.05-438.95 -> 19.6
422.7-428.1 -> 17.7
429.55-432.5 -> 15.4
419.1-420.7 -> 19.1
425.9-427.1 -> 20.1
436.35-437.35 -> 23.5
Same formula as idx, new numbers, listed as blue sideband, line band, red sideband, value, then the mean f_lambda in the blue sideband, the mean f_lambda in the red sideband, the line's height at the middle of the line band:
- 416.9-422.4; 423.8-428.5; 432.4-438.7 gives 0.061 mag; 20.6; 25.1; 22.4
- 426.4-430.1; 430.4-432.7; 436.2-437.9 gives 0.020 mag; 19.8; 25.5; 22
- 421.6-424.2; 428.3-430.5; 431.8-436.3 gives 0.220 mag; 19.8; 25.6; 23.2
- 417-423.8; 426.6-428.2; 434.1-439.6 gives 0.126 mag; 20.2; 24.9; 22.2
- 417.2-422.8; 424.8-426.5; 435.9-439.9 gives 0.026 mag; 20.5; 24.3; 21.7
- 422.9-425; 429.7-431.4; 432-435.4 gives 0.340 mag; 21.3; 25.2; 23.9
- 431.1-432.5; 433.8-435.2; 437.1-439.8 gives -0.101 mag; 23.8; 22.8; 23.4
